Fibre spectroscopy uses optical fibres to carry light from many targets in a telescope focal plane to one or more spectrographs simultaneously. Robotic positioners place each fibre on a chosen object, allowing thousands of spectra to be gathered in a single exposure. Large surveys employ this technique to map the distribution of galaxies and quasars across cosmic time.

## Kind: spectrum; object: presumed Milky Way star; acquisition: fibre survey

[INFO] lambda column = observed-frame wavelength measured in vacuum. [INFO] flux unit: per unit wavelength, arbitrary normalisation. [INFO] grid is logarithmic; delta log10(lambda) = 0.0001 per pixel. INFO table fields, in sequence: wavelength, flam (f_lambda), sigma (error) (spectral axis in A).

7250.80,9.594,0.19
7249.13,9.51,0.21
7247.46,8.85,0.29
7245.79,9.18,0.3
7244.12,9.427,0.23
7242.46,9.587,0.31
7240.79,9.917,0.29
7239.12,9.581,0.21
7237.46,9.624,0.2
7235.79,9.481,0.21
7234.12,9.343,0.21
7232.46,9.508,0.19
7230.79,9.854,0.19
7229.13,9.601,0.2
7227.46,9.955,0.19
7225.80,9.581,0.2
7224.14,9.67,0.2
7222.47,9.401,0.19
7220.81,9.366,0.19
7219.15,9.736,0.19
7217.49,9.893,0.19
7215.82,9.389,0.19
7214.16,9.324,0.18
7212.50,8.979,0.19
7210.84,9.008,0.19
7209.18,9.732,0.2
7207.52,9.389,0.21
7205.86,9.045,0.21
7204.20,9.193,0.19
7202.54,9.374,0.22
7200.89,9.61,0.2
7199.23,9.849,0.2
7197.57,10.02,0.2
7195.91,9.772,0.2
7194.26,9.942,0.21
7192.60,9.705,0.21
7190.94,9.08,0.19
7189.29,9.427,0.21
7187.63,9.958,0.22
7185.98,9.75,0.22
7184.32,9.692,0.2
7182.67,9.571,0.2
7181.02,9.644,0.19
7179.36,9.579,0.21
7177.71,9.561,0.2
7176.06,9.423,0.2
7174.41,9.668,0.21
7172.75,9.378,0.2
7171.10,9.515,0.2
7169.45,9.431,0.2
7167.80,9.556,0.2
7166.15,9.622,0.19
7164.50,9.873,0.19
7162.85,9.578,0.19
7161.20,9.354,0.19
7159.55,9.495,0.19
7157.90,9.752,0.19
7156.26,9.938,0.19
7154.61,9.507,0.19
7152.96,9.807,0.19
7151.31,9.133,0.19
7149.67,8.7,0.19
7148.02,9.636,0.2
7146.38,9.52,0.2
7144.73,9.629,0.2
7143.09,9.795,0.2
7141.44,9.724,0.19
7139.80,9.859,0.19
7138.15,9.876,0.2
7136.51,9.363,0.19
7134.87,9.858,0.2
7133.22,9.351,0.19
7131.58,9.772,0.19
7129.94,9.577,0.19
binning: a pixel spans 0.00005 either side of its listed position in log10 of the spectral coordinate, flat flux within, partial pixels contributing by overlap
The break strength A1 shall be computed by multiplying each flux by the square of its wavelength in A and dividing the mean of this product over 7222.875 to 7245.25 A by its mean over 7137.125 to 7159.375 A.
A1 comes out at 1.03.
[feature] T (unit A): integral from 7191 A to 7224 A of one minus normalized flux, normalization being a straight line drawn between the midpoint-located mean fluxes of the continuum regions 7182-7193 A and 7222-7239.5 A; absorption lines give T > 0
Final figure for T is 0.3 A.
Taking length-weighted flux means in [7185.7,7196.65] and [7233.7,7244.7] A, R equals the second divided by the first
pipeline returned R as 0.99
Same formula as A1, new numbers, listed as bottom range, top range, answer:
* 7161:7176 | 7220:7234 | 1.02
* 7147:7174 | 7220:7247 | 1.02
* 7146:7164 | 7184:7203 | 1.03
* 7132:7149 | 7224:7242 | 1.03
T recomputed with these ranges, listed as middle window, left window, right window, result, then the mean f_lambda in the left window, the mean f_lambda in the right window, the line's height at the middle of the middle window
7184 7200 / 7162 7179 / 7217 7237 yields -0.23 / 9.56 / 9.61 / 9.58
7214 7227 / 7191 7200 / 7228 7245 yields 0.14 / 9.78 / 9.6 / 9.67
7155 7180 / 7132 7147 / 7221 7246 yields 0.16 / 9.67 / 9.59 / 9.64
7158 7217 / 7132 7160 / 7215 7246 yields 0.35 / 9.59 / 9.59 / 9.59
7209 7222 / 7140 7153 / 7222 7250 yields 0.15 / 9.49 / 9.53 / 9.53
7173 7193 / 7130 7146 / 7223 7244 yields 0.16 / 9.68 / 9.63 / 9.66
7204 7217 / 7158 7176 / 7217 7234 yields 0.46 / 9.55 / 9.64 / 9.62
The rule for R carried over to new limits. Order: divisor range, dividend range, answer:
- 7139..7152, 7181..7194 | 1.01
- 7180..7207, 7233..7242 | 1.00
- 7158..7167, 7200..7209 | 0.98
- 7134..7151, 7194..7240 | 1.00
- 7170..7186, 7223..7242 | 1.01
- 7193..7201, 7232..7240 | 0.97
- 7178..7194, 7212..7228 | 0.99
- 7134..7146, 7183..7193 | 0.99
